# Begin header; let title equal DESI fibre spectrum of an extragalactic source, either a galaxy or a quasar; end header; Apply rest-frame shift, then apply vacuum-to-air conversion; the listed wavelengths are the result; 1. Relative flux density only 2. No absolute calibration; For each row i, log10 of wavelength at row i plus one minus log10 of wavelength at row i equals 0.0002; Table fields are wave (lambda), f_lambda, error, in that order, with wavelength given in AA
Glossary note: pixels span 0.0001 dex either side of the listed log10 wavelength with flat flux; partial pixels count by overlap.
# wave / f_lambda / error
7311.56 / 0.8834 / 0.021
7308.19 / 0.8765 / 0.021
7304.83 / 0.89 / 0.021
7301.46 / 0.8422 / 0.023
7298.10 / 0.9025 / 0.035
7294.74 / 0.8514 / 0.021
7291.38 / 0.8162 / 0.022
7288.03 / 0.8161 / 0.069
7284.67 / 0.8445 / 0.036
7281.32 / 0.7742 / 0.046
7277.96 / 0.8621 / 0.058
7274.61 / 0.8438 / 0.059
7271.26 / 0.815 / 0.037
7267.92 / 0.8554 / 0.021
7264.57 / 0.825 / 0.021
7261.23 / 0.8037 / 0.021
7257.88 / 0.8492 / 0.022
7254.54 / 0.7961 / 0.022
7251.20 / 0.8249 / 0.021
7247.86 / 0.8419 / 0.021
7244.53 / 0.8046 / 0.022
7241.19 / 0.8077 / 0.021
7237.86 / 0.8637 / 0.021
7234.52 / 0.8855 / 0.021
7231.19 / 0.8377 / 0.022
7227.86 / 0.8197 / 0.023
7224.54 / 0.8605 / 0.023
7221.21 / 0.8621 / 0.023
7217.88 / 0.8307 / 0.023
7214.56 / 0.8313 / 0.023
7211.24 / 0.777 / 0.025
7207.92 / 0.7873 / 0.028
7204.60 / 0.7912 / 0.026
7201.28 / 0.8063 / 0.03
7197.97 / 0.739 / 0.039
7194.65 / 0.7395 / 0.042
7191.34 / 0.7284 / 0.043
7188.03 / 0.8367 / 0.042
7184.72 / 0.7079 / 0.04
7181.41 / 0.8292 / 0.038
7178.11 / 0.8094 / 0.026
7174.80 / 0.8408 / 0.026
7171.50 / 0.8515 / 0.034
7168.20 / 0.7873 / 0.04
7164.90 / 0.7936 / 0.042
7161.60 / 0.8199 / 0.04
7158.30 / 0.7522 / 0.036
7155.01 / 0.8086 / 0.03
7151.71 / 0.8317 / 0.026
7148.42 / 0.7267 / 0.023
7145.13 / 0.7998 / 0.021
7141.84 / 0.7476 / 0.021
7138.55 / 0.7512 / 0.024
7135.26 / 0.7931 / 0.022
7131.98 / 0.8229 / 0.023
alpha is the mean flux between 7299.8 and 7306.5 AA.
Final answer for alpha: 0.865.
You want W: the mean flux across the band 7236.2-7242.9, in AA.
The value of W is 0.835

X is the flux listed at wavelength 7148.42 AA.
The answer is 0.7267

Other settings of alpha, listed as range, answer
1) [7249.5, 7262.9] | 0.818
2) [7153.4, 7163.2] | 0.794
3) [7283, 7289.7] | 0.83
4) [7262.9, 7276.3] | 0.835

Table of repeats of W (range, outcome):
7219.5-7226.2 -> 0.86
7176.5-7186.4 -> 0.782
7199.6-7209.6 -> 0.795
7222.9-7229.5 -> 0.841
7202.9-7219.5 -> 0.803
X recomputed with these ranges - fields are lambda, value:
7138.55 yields 0.7512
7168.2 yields 0.7873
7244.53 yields 0.8046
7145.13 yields 0.7998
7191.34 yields 0.7284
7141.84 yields 0.7476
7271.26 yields 0.815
